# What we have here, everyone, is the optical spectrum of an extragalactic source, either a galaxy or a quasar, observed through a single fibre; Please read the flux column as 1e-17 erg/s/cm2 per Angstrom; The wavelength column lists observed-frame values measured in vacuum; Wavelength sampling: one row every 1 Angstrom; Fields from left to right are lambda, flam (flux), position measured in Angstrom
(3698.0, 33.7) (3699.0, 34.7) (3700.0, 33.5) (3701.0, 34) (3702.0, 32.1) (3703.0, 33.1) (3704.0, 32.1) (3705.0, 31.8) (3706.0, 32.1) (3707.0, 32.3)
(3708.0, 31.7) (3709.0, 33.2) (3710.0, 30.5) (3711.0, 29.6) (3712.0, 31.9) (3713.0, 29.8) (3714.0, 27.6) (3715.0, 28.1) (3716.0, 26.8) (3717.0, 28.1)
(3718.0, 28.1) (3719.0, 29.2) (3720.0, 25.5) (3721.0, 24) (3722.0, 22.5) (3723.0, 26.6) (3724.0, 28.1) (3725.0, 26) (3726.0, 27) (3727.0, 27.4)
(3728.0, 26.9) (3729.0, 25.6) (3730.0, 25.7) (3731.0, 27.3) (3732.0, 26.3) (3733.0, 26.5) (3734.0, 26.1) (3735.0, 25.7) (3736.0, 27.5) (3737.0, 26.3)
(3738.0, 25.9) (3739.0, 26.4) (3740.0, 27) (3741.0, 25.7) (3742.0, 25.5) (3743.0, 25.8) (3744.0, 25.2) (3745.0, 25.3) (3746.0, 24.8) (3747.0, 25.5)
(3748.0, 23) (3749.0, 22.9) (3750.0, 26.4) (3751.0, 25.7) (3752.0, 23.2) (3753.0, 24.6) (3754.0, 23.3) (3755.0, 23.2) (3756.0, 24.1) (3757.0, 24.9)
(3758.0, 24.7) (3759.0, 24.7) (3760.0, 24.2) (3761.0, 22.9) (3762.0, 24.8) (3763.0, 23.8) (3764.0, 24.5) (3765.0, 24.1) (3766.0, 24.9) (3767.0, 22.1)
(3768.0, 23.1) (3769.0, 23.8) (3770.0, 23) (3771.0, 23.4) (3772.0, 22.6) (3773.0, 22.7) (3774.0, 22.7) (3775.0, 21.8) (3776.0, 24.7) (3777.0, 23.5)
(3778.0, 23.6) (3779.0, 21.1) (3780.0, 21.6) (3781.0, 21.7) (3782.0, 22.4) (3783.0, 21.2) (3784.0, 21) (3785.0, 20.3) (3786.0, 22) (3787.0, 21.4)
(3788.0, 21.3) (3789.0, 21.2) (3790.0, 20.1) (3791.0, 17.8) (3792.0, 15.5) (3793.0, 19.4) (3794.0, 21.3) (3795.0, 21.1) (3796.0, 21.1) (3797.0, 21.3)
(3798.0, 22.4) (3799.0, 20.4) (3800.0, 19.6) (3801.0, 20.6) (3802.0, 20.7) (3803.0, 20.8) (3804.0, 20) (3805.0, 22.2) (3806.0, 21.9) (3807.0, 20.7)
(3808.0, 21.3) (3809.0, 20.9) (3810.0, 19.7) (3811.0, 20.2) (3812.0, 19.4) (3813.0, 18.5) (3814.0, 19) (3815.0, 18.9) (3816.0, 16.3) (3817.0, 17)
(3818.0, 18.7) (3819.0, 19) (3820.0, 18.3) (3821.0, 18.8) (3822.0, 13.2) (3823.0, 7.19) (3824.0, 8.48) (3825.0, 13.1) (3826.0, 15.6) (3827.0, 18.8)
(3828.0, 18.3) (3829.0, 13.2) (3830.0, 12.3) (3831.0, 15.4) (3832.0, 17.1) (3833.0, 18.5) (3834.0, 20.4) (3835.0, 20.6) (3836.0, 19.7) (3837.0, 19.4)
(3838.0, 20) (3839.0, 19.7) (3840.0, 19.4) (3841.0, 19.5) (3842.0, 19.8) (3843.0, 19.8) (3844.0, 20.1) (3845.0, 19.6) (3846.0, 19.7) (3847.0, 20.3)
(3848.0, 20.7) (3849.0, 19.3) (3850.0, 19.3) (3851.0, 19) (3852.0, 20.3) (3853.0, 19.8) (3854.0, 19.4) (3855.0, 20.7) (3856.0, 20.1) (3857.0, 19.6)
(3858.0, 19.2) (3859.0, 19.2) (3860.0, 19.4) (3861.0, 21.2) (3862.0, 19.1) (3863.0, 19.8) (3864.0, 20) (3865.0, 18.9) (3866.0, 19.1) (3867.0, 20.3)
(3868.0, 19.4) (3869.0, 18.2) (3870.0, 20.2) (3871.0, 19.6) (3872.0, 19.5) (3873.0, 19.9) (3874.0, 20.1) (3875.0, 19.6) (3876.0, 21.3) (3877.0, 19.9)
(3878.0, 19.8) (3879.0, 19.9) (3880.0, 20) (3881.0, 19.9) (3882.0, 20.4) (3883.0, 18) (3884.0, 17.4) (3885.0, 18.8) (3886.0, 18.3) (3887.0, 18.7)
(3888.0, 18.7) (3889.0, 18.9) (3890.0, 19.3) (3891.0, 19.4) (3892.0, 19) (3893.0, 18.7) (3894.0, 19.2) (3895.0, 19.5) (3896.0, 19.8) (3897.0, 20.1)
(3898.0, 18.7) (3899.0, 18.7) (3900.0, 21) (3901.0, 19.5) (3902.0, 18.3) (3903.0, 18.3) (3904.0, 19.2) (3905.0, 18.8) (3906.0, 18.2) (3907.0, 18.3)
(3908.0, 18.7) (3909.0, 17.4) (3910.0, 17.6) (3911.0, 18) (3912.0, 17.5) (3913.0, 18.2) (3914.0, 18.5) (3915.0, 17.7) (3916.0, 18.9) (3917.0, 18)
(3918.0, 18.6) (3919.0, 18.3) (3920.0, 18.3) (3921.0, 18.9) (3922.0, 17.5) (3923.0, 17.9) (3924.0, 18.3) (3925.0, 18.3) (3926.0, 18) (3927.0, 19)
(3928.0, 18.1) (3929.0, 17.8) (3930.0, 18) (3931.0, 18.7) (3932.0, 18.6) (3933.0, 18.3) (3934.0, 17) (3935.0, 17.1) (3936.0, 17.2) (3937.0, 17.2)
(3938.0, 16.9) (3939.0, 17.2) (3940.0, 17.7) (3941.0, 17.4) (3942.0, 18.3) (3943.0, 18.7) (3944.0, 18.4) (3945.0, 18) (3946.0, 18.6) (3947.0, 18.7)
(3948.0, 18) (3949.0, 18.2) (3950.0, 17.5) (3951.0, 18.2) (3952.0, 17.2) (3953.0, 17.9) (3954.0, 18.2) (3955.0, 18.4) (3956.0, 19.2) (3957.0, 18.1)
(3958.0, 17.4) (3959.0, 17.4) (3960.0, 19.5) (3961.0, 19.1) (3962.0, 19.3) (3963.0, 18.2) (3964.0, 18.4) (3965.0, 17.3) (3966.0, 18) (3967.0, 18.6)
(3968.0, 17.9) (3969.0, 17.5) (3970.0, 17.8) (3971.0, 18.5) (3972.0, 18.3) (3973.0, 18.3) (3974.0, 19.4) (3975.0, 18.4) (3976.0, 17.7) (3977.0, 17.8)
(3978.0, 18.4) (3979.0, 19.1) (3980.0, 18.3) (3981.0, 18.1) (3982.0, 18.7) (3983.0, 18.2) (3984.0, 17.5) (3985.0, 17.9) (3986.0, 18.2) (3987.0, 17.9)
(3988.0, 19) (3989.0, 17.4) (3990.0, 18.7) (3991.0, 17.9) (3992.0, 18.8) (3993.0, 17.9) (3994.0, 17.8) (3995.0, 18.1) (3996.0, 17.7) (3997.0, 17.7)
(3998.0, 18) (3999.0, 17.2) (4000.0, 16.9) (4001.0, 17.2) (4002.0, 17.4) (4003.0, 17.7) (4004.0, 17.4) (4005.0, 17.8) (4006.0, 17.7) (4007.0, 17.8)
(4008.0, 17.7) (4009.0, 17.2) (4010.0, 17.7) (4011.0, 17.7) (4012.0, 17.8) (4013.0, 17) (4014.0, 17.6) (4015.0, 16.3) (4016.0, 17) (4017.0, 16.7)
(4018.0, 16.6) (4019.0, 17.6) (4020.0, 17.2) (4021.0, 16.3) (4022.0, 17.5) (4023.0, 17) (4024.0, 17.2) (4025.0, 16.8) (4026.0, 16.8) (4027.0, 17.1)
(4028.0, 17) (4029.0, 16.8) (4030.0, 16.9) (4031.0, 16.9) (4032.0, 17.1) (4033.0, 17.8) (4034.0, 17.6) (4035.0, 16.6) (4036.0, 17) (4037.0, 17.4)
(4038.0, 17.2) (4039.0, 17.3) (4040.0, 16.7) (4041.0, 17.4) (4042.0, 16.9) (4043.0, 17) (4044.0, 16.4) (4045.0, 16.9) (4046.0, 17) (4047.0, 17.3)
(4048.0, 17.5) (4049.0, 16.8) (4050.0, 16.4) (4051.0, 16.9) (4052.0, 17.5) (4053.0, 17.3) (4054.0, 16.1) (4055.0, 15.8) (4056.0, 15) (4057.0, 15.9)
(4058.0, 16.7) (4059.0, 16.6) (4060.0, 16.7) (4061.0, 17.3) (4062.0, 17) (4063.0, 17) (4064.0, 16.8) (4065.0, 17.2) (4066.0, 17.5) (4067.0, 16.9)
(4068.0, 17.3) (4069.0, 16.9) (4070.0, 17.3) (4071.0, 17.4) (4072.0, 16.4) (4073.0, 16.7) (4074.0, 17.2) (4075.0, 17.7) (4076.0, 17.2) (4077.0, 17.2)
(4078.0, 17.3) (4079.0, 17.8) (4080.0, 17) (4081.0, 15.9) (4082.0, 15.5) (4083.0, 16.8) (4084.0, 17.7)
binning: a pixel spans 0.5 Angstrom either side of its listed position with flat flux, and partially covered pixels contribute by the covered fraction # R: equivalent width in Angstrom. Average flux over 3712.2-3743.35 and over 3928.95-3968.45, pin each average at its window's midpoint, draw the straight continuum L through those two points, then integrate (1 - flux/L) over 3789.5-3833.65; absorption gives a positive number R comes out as 9.7 Angstrom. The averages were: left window 26.7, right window 18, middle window 18.3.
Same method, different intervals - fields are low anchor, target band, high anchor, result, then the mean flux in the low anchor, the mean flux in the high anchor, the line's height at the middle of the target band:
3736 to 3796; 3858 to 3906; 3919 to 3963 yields 1.1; 23.2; 18.1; 19.8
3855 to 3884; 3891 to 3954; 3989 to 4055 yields 1.8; 19.7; 17.3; 18.8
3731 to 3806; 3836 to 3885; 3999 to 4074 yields 3.2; 23.2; 17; 21.1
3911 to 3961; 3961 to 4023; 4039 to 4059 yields -1.5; 18.1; 16.7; 17.4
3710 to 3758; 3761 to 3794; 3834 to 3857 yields 2.3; 26.2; 19.8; 23.7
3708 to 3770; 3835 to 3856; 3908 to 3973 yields 1.9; 25.9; 18.1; 21.8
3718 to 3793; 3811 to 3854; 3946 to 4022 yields 7.9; 24.1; 17.9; 22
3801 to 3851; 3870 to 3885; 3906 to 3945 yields -1.2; 18.4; 18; 18.2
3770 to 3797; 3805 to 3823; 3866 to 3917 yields 1.8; 21.4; 19.1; 20.8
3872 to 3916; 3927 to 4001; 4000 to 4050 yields -0.2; 19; 17.2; 18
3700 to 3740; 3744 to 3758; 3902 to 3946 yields 1.3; 28.4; 18.1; 26.8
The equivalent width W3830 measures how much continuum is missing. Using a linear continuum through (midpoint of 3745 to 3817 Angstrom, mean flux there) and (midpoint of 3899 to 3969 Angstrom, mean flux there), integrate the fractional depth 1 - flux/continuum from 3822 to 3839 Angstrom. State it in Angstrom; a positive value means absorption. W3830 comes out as 3.8 Angstrom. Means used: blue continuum 22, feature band 16.1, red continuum 18.2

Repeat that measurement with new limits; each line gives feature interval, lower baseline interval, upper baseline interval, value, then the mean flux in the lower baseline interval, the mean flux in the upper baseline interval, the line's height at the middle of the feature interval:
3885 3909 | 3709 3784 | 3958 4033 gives 1.99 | 25.2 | 17.7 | 20.7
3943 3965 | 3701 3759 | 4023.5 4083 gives 1.95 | 27.1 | 16.9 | 20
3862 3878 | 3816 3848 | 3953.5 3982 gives -1.79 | 17.5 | 18.3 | 17.7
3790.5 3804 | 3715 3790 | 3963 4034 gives 1.80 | 24.5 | 17.7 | 23.2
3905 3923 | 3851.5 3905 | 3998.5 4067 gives 0.70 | 19.5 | 17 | 18.9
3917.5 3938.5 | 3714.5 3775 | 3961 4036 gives 1.89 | 25.2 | 17.7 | 19.8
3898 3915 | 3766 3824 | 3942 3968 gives 0.37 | 20.4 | 18.3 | 18.9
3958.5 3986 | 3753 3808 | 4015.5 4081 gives 0.22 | 22.1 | 17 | 18.4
